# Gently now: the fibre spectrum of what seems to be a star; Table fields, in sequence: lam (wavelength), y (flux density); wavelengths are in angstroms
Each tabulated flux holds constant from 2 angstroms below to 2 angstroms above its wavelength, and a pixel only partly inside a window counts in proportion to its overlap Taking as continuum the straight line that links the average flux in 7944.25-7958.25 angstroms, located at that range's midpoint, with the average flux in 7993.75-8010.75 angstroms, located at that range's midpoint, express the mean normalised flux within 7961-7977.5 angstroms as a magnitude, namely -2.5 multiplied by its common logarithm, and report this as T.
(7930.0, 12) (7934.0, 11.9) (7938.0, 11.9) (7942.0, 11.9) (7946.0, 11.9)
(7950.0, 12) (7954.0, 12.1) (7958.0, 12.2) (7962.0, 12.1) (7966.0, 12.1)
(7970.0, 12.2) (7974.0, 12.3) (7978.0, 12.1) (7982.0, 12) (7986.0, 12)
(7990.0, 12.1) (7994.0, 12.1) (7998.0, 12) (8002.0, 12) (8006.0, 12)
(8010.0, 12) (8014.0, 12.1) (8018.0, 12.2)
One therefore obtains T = -0.01 mag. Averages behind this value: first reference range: 12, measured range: 12.2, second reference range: 12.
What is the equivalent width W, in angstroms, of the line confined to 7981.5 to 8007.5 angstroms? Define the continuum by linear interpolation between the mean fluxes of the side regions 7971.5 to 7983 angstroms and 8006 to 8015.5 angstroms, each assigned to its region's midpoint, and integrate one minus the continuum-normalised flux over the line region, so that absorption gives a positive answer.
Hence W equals 0.1 angstroms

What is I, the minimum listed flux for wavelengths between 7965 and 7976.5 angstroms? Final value 12.1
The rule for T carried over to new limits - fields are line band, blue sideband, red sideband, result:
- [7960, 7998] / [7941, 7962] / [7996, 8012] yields -0.01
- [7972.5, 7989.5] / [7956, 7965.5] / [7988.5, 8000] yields 0.00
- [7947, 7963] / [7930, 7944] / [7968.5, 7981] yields 0.00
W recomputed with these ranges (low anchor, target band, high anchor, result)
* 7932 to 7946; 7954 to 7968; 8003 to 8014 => -0.2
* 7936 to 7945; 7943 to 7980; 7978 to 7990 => -0.4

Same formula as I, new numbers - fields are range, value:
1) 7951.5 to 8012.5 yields 12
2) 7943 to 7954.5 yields 11.9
